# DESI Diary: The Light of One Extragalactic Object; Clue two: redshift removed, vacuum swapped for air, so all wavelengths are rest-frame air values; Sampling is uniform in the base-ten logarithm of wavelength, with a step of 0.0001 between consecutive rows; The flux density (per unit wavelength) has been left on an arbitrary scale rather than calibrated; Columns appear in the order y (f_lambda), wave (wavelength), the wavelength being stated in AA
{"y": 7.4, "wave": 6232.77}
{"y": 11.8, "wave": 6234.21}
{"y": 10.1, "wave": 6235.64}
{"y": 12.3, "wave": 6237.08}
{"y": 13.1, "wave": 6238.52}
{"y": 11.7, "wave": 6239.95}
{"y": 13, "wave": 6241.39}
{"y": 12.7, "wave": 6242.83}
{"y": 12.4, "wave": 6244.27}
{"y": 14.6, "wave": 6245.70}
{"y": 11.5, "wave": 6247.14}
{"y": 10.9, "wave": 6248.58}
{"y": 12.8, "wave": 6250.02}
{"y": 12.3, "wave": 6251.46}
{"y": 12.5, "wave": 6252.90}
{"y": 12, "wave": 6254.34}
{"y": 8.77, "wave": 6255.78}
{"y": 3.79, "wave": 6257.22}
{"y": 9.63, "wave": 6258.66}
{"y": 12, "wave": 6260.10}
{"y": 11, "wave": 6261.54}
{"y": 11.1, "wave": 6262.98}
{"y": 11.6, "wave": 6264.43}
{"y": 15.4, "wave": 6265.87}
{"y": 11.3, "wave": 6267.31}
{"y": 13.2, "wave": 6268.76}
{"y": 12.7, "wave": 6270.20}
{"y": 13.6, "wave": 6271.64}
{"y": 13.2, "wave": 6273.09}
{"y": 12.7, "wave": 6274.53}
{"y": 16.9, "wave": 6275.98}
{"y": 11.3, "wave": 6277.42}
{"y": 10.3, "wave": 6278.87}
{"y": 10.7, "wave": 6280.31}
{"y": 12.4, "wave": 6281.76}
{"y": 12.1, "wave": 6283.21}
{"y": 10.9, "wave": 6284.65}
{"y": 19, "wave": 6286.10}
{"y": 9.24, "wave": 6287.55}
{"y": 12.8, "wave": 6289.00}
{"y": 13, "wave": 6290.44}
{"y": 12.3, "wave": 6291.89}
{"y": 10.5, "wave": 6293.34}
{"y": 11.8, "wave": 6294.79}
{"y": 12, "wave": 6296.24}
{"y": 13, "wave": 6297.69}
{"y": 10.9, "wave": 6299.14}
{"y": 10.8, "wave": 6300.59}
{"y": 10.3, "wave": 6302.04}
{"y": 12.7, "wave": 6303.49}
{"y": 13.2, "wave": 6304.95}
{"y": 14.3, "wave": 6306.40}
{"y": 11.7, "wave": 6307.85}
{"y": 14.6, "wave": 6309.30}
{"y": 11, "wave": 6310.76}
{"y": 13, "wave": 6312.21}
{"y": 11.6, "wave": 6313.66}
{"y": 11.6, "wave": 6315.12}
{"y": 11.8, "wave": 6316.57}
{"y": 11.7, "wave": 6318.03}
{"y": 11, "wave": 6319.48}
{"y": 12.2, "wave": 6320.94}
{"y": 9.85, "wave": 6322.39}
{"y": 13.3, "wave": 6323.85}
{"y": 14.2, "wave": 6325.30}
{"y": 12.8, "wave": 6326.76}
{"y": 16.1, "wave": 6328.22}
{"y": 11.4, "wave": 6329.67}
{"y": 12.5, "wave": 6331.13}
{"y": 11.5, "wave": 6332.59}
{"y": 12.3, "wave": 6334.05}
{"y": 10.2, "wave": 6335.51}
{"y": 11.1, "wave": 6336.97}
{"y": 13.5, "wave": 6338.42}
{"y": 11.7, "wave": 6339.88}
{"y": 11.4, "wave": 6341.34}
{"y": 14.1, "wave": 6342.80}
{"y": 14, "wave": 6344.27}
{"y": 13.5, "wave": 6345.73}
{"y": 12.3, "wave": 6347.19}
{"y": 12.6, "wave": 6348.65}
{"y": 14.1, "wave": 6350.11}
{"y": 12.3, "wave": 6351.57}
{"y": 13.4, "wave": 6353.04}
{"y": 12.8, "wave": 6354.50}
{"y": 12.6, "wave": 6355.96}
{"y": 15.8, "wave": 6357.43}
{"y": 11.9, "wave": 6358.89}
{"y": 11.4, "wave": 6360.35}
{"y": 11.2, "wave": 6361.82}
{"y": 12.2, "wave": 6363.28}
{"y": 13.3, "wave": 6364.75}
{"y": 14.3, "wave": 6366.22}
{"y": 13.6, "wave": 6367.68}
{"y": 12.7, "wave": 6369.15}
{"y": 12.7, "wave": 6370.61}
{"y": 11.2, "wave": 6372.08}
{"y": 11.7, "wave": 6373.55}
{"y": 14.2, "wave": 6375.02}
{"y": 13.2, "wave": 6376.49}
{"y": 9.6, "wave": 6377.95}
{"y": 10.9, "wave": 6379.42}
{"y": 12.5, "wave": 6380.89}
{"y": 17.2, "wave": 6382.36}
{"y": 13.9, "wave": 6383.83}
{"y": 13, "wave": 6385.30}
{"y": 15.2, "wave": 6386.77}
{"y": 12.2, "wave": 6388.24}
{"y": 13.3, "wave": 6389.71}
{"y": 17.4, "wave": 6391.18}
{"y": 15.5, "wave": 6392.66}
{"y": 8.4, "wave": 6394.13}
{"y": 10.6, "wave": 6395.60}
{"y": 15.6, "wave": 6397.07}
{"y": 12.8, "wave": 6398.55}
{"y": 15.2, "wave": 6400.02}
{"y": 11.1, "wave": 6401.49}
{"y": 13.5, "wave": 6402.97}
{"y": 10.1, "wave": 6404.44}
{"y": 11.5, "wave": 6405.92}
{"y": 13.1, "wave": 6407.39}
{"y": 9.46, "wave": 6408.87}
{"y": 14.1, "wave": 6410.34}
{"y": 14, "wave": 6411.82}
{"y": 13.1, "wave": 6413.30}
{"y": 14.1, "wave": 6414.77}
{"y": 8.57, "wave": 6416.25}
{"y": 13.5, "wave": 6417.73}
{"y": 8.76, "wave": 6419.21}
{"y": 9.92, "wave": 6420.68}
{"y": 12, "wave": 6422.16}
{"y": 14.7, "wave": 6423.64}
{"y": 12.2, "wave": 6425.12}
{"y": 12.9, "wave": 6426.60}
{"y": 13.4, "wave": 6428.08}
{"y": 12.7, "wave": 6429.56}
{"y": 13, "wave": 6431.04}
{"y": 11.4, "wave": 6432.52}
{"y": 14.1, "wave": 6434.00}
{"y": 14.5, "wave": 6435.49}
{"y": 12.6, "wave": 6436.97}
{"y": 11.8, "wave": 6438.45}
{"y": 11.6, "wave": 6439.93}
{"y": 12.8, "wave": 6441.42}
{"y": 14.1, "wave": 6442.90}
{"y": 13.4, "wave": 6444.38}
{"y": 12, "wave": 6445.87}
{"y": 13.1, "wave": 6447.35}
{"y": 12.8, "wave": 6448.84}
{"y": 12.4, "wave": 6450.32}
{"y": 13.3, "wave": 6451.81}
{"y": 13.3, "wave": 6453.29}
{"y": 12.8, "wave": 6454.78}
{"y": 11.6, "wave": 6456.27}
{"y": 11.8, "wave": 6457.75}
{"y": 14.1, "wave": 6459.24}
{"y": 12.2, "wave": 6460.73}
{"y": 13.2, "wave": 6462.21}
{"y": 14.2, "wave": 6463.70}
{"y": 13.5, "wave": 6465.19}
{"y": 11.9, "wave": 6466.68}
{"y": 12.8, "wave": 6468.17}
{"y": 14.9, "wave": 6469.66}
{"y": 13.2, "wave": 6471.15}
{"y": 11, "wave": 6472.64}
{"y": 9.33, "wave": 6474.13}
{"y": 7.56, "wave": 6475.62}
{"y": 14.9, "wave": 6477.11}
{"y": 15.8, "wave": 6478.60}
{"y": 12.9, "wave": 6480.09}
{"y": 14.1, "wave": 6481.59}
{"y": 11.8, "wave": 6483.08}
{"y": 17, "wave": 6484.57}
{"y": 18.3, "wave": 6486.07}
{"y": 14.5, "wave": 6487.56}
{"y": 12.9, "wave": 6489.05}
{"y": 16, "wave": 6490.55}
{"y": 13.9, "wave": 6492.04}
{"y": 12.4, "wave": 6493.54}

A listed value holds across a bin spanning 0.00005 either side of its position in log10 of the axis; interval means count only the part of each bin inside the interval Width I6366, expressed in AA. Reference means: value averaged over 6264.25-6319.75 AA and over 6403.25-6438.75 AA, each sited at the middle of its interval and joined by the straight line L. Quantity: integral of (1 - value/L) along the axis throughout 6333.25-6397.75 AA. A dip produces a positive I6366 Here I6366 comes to -2.7 AA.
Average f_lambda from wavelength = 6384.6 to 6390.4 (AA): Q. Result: 13.4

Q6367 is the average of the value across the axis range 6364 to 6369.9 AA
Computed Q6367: 13.5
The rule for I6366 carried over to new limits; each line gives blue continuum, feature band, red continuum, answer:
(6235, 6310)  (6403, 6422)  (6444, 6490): 1.6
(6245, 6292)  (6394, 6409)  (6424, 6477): 0.4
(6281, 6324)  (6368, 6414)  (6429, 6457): -1.2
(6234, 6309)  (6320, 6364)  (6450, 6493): -0.4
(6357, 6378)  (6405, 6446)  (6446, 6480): 0.7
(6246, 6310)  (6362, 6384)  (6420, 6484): -0.7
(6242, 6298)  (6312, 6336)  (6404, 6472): 0.1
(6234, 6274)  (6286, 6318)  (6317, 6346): 0.0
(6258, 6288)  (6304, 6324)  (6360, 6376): 0.5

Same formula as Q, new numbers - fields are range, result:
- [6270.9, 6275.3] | 13.2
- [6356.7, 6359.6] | 13.9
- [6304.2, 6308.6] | 13.1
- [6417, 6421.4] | 10.7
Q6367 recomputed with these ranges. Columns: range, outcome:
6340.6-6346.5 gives 13.2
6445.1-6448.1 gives 12.5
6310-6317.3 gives 11.8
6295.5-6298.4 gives 12.5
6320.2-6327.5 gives 12.5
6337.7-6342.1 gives 12.2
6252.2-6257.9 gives 9.29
